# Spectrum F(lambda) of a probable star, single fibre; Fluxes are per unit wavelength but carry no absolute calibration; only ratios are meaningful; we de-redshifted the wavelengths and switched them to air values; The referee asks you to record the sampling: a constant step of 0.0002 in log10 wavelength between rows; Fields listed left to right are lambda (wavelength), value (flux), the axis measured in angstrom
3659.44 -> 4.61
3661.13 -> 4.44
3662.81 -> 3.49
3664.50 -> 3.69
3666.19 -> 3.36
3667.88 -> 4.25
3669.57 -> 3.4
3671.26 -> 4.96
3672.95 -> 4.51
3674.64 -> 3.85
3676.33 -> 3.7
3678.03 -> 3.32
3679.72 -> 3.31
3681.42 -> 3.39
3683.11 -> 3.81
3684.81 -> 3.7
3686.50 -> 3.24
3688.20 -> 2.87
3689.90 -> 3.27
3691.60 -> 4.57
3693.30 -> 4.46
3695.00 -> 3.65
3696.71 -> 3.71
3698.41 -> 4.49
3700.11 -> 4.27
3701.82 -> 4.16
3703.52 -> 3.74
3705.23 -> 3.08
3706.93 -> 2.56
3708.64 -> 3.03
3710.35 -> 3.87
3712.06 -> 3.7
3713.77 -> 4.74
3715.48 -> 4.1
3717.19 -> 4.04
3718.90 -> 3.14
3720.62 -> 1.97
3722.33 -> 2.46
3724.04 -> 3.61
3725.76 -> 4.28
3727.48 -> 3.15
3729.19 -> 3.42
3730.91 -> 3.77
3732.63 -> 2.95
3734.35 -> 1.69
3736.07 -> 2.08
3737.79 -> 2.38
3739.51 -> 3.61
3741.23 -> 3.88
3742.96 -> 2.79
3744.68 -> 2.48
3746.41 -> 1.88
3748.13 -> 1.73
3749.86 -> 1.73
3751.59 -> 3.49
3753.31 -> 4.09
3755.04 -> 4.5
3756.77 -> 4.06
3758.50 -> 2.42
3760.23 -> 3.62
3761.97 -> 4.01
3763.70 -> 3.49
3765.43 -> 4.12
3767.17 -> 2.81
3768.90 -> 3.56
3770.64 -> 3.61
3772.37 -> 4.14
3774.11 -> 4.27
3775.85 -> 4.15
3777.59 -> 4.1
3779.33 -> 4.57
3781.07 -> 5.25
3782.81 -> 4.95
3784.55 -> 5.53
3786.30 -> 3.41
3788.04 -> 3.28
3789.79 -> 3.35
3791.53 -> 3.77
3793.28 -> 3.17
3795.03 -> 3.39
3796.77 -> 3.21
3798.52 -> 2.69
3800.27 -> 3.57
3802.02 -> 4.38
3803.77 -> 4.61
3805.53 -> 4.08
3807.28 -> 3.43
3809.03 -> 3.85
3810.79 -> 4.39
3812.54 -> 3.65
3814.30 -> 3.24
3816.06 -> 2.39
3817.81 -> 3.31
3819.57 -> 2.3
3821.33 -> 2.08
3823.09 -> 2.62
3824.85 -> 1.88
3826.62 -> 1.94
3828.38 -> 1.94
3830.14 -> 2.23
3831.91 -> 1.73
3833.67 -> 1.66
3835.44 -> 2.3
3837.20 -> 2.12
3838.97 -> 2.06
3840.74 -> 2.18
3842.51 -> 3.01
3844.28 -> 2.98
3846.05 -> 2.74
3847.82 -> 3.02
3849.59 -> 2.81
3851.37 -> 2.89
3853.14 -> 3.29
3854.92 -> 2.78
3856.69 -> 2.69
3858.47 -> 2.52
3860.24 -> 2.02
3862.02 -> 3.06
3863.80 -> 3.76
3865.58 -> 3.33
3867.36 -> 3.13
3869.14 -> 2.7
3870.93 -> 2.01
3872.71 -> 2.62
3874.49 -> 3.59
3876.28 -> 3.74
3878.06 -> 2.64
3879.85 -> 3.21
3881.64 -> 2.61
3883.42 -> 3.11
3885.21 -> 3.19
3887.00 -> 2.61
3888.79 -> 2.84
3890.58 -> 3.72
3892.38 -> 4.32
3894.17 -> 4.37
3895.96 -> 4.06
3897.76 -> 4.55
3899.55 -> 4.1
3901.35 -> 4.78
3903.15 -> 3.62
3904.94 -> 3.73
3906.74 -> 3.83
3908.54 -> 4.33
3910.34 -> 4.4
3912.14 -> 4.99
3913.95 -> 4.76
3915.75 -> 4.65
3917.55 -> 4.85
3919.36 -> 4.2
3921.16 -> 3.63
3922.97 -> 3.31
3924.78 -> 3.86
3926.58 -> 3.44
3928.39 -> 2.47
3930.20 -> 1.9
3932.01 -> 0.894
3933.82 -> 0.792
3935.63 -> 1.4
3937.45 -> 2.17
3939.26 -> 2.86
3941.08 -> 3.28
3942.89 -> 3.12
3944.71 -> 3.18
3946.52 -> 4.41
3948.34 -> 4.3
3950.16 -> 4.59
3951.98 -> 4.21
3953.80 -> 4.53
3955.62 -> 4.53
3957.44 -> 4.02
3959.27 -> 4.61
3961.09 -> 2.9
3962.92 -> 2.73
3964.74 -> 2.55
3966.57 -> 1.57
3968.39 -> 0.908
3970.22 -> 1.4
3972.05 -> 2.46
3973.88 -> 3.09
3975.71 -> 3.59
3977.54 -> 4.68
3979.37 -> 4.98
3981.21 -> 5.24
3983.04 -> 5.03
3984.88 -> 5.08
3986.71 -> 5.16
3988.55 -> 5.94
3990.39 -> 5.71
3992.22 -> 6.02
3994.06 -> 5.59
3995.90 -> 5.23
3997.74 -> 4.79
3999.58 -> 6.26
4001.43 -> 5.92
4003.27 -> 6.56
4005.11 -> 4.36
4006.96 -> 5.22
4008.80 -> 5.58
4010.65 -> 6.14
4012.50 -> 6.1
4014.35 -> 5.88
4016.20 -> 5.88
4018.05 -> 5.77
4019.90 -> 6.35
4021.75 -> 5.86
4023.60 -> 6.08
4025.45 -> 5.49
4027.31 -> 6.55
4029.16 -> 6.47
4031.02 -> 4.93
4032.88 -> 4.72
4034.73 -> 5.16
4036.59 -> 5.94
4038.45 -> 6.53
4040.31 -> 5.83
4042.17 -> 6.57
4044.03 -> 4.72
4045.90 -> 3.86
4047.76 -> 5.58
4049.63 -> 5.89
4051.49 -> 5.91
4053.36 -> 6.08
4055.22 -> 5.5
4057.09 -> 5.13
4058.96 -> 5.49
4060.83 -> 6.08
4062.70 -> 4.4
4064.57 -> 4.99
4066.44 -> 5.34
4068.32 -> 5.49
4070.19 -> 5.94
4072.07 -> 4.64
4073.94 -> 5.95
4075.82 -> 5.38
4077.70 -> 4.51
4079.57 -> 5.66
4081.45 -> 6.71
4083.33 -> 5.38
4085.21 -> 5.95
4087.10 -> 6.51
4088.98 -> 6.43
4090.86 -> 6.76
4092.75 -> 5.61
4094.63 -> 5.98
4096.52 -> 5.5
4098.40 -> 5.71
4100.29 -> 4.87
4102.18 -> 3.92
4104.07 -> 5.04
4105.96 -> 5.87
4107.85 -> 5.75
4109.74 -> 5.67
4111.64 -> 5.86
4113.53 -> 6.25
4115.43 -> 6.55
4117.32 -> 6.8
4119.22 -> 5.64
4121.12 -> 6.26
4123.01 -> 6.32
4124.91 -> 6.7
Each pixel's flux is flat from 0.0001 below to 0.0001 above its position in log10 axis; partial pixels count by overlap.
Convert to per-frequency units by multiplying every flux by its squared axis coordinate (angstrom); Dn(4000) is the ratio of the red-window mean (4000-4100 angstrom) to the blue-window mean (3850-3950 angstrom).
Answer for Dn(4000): 1.84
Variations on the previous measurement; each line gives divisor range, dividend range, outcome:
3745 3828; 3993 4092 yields 1.86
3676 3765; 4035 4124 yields 2.02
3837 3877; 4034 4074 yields 2.14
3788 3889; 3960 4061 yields 1.90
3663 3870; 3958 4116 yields 1.83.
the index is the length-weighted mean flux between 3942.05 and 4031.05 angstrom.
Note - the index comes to 4.73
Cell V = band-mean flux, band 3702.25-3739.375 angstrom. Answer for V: 3.24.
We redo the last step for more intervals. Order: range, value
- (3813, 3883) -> 2.65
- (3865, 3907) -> 3.43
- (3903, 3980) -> 3.38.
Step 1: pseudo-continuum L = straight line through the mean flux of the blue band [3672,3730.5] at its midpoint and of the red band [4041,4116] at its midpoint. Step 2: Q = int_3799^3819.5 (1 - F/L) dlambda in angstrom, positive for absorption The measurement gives 2.6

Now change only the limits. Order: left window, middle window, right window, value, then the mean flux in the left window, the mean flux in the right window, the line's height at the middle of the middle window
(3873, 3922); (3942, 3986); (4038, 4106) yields 8.2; 3.85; 5.55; 4.5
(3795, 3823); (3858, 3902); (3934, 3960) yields 2.3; 3.39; 3.57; 3.48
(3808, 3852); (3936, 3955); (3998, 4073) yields 3.1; 2.61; 5.62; 4.3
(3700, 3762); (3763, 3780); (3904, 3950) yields -3.2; 3.23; 3.41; 3.27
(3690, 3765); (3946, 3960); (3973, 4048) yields 1.8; 3.37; 5.48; 5.05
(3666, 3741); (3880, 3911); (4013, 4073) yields 6.3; 3.54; 5.6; 4.7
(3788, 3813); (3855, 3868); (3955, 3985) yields 2.4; 3.67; 3.44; 3.59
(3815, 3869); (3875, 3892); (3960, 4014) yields 0.0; 2.56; 4.53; 3.13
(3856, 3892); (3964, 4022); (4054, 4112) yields -4.6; 2.98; 5.55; 4.44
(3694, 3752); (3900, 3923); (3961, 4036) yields 0.6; 3.22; 4.91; 4.38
